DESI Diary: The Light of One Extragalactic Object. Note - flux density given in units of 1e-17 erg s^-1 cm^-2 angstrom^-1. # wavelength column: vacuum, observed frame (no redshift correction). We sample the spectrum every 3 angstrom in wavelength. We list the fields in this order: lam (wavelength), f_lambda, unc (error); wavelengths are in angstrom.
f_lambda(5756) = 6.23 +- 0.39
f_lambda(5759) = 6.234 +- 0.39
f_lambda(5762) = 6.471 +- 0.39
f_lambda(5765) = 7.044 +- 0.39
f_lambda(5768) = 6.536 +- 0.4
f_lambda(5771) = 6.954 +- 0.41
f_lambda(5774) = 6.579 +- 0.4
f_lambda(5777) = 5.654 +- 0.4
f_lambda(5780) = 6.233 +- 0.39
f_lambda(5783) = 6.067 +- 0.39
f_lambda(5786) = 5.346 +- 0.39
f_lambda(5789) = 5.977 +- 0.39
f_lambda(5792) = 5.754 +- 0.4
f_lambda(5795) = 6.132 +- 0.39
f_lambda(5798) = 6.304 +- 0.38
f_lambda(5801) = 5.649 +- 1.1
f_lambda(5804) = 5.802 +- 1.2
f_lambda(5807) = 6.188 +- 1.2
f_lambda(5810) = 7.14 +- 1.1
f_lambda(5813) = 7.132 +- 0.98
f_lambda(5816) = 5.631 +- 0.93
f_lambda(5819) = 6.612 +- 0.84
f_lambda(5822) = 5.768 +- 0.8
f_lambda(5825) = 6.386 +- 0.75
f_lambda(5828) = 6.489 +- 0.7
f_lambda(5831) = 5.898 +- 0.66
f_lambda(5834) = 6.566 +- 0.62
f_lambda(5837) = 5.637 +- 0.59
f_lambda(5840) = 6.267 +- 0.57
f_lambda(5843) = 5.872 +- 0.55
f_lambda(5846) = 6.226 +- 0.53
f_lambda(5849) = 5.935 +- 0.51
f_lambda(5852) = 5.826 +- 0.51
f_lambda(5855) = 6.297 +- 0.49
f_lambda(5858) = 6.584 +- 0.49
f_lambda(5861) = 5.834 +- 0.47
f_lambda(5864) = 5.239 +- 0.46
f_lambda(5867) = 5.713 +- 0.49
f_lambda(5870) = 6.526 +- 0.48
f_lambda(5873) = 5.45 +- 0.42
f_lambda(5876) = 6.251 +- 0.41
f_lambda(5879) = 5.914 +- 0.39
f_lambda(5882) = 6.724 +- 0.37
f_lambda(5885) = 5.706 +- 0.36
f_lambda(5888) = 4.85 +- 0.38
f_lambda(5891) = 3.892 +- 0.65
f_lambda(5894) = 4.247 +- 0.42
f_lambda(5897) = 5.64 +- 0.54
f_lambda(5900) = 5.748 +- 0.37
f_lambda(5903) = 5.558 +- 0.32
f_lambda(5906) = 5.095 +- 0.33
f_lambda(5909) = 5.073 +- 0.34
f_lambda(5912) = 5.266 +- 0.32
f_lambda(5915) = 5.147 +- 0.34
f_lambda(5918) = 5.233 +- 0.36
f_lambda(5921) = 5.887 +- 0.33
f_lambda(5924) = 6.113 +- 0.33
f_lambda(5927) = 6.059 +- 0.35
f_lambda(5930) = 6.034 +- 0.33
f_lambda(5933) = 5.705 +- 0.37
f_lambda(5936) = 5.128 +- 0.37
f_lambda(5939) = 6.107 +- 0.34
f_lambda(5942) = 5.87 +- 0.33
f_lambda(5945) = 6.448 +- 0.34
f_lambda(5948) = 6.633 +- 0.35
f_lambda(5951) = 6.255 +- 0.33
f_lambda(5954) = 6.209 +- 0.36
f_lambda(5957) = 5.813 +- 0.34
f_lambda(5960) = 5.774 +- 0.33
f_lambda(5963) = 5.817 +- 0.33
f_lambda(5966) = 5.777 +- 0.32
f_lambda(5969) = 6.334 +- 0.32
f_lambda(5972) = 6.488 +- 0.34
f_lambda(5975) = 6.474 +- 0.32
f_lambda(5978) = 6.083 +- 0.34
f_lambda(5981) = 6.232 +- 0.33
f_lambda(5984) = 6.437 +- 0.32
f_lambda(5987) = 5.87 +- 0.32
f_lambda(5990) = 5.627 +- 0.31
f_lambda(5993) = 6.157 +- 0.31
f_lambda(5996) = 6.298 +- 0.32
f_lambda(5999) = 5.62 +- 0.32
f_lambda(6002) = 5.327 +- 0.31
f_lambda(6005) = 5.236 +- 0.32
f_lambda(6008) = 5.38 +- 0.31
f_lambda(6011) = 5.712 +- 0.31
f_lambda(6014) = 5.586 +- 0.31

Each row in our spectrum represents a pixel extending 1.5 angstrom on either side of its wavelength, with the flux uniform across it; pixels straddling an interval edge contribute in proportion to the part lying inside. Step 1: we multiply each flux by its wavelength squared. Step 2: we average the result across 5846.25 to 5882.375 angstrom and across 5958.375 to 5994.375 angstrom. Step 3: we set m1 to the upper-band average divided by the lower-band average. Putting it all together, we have 1.05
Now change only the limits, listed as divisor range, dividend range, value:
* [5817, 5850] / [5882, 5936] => 0.90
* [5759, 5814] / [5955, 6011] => 1.01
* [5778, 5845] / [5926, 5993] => 1.04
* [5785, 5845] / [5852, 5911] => 0.93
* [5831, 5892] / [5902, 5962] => 1.01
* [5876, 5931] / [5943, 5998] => 1.15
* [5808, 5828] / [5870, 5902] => 0.87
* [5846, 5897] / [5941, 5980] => 1.11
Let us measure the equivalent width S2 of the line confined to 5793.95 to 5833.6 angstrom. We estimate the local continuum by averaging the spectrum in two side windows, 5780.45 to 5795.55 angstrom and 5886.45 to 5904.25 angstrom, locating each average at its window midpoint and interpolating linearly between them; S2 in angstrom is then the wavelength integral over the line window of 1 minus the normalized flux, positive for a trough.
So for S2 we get -4.2 angstrom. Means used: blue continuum 5.86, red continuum 4.98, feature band 6.25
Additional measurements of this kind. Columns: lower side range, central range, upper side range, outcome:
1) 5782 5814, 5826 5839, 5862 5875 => -0.48 angstrom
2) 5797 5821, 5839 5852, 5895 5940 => 0.02 angstrom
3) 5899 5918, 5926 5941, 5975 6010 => -0.92 angstrom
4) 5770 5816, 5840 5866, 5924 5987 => 0.62 angstrom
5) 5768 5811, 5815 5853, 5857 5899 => -1.49 angstrom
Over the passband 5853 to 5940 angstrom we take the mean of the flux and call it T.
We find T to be 5.62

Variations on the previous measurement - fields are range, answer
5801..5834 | 6.29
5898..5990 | 5.88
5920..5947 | 5.94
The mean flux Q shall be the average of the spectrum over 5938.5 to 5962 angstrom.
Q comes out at 6.13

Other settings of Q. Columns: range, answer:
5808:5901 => 5.94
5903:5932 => 5.55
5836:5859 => 6.08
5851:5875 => 5.94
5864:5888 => 5.92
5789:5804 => 5.95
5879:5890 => 5.7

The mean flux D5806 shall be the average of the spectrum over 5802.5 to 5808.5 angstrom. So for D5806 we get 6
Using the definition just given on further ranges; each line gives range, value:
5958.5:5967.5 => 5.79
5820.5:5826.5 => 6.08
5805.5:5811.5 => 6.66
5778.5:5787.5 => 5.88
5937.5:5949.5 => 6.26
